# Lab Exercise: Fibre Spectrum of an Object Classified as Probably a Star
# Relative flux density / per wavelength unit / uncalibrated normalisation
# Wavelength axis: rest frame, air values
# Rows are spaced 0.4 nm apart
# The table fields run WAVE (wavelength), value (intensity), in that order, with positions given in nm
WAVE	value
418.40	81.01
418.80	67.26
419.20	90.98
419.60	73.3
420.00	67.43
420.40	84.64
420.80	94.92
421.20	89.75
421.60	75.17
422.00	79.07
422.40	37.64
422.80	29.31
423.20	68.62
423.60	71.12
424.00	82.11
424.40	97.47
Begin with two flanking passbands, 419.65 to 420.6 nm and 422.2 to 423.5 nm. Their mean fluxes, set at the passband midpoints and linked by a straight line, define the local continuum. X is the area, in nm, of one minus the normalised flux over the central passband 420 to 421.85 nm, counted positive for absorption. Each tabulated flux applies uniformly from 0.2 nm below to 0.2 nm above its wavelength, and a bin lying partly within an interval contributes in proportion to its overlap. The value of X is -0.47 nm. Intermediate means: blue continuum 75.6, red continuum 47.2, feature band 83.9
